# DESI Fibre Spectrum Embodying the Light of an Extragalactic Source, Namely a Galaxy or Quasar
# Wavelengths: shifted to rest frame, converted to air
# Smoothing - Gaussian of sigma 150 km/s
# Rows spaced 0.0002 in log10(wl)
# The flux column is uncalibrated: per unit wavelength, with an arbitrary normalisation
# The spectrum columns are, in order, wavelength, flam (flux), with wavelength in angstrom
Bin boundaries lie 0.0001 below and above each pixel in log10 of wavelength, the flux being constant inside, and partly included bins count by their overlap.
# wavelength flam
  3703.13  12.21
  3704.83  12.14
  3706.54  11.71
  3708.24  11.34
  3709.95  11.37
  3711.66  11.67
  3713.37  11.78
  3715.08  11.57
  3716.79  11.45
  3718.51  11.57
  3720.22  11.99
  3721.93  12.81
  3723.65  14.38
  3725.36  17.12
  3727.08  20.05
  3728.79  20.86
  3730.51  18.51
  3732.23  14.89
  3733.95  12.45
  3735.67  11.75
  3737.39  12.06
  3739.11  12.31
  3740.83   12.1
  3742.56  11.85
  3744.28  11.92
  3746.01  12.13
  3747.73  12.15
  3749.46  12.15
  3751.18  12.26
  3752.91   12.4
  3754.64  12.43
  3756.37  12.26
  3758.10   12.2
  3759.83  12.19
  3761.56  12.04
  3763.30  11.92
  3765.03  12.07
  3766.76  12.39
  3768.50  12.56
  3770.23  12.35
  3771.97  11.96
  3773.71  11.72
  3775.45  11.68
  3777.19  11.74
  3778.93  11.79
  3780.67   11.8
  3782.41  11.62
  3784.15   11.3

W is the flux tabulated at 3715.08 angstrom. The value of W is 11.57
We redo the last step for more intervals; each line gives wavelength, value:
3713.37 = 11.78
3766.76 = 12.39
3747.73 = 12.15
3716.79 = 11.45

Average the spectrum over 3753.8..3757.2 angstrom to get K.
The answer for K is 12.3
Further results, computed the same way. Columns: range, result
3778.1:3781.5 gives 11.8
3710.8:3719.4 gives 11.6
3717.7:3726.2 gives 13.6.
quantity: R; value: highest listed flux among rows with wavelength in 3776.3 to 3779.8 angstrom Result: 11.79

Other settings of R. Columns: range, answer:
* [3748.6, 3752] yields 12.26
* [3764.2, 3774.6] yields 12.56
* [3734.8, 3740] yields 12.31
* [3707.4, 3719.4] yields 11.78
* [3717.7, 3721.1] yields 11.99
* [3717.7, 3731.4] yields 20.86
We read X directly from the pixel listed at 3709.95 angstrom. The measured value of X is 11.37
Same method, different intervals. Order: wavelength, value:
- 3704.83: 12.14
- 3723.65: 14.38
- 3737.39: 12.06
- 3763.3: 11.92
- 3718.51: 11.57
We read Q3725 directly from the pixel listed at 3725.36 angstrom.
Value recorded 17.12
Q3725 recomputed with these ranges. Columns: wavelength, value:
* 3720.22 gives 11.99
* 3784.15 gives 11.3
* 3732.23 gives 14.89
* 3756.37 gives 12.26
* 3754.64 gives 12.43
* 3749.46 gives 12.15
